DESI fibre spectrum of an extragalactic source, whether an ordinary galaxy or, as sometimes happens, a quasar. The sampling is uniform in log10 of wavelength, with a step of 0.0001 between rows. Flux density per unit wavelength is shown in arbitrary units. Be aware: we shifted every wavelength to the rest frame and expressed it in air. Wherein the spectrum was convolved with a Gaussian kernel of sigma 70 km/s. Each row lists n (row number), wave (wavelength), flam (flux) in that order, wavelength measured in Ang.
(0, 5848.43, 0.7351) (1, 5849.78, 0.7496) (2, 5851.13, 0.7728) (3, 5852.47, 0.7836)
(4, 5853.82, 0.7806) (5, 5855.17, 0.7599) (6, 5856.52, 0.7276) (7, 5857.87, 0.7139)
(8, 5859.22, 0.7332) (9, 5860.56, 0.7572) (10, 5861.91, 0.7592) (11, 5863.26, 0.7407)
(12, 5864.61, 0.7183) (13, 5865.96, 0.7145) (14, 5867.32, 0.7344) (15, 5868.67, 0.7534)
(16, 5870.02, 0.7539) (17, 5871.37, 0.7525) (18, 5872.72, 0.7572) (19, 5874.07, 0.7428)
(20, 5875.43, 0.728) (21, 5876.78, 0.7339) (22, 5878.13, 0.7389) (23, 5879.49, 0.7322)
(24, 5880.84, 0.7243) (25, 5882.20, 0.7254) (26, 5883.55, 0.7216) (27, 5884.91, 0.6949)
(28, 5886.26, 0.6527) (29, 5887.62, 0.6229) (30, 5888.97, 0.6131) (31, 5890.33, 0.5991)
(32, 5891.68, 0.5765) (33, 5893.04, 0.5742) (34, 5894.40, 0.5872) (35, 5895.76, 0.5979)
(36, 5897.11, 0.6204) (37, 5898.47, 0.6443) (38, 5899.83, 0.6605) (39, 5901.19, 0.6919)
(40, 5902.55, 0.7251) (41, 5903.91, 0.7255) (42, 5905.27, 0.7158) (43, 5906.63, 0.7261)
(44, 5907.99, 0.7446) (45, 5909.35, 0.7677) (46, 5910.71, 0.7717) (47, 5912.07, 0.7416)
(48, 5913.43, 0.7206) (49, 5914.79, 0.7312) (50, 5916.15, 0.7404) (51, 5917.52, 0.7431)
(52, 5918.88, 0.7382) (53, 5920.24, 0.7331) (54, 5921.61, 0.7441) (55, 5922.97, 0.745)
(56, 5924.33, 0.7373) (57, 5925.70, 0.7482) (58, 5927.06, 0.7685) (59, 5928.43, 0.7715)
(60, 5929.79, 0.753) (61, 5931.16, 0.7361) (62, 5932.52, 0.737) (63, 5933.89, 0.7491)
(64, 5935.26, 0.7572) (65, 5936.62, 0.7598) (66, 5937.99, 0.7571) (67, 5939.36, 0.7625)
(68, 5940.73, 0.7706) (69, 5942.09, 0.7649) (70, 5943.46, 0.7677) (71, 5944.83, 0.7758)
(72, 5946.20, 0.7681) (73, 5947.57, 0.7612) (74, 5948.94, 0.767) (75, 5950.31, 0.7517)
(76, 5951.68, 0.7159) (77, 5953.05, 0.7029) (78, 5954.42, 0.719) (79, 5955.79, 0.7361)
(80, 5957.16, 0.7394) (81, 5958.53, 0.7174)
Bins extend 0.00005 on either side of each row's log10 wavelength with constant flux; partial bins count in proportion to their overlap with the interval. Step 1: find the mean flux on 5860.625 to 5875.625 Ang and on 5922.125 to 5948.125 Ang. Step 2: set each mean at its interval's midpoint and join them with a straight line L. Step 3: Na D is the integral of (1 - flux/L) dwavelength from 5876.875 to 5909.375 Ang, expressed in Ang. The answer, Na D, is 3.2 Ang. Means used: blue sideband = 0.742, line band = 0.673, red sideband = 0.757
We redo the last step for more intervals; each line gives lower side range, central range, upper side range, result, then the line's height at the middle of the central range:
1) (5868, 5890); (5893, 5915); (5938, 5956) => 1.0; 0.728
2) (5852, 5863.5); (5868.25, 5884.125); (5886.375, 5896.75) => -1.7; 0.668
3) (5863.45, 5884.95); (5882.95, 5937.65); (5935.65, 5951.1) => 3.3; 0.75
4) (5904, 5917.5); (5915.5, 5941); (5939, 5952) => 0.0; 0.751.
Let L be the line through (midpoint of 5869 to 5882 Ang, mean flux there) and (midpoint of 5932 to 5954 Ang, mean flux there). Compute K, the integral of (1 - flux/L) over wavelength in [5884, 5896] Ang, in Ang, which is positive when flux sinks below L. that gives 2.1 Ang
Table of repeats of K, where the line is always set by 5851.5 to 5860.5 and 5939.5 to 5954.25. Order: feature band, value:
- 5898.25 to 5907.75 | 0.6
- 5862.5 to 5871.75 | 0.2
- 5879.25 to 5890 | 1.0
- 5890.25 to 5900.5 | 2.0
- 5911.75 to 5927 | 0.3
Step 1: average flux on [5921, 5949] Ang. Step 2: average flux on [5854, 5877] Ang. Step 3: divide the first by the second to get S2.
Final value 1.02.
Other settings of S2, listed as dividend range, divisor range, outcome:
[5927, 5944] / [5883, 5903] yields 1.19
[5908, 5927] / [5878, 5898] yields 1.15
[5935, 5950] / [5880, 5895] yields 1.18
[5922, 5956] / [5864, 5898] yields 1.10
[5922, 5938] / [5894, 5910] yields 1.10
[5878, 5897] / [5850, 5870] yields 0.87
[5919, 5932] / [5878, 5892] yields 1.11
